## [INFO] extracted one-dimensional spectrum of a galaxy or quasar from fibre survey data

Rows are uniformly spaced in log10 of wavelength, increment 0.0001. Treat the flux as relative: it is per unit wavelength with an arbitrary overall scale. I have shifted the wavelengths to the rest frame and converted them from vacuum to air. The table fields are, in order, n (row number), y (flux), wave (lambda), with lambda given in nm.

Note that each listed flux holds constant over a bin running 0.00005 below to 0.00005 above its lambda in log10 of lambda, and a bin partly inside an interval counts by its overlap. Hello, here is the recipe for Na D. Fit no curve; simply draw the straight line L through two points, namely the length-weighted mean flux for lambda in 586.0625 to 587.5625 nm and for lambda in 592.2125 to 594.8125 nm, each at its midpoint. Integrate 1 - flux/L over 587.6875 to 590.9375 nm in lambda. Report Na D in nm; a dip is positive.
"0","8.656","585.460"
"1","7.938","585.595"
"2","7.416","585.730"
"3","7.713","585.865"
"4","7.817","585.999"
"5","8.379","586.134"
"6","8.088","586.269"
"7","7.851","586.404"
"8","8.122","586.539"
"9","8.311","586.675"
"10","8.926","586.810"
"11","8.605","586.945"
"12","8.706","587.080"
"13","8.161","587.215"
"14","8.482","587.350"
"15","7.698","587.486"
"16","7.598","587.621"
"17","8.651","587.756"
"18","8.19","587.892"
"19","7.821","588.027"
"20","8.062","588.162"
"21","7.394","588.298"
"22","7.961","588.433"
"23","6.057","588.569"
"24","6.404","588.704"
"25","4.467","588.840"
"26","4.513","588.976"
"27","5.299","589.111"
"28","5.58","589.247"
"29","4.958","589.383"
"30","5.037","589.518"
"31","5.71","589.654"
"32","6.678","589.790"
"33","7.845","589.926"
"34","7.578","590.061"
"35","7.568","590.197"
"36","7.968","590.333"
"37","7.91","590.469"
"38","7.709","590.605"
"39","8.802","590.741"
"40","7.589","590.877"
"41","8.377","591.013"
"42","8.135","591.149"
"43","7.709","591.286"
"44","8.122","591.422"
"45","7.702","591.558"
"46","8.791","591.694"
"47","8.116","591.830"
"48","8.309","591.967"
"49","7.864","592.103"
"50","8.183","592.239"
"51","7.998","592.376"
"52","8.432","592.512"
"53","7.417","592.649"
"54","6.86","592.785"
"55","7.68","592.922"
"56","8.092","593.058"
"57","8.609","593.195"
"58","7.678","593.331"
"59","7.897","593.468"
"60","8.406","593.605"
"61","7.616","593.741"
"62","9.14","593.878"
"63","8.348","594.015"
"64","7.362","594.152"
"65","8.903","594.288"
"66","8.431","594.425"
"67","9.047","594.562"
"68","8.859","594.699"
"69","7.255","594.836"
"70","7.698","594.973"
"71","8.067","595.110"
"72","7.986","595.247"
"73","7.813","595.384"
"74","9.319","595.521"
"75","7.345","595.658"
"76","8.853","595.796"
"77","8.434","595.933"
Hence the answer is 0.525 nm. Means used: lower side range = 8.29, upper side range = 8.14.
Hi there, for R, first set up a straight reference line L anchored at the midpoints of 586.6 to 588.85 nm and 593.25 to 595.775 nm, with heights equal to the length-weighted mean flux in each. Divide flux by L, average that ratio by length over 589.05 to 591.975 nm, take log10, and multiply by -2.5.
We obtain 0.092 mag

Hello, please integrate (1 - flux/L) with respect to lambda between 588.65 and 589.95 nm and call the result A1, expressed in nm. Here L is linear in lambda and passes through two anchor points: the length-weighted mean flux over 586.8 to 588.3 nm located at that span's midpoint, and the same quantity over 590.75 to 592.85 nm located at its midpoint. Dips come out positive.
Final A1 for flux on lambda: 0.41 nm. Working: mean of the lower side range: 8.2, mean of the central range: 5.56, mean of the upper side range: 8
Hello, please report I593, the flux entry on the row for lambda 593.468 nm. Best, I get 7.897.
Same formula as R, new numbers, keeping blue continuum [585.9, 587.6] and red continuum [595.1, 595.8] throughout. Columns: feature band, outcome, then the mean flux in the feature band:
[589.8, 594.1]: 0.03 mag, 7.99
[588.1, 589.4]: 0.32 mag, 6.1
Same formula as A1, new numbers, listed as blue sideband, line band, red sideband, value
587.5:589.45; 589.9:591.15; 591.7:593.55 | -0.11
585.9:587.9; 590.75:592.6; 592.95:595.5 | 0.02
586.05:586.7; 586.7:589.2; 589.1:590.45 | 0.01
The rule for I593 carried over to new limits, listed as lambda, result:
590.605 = 7.709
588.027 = 7.821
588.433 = 7.961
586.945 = 8.605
